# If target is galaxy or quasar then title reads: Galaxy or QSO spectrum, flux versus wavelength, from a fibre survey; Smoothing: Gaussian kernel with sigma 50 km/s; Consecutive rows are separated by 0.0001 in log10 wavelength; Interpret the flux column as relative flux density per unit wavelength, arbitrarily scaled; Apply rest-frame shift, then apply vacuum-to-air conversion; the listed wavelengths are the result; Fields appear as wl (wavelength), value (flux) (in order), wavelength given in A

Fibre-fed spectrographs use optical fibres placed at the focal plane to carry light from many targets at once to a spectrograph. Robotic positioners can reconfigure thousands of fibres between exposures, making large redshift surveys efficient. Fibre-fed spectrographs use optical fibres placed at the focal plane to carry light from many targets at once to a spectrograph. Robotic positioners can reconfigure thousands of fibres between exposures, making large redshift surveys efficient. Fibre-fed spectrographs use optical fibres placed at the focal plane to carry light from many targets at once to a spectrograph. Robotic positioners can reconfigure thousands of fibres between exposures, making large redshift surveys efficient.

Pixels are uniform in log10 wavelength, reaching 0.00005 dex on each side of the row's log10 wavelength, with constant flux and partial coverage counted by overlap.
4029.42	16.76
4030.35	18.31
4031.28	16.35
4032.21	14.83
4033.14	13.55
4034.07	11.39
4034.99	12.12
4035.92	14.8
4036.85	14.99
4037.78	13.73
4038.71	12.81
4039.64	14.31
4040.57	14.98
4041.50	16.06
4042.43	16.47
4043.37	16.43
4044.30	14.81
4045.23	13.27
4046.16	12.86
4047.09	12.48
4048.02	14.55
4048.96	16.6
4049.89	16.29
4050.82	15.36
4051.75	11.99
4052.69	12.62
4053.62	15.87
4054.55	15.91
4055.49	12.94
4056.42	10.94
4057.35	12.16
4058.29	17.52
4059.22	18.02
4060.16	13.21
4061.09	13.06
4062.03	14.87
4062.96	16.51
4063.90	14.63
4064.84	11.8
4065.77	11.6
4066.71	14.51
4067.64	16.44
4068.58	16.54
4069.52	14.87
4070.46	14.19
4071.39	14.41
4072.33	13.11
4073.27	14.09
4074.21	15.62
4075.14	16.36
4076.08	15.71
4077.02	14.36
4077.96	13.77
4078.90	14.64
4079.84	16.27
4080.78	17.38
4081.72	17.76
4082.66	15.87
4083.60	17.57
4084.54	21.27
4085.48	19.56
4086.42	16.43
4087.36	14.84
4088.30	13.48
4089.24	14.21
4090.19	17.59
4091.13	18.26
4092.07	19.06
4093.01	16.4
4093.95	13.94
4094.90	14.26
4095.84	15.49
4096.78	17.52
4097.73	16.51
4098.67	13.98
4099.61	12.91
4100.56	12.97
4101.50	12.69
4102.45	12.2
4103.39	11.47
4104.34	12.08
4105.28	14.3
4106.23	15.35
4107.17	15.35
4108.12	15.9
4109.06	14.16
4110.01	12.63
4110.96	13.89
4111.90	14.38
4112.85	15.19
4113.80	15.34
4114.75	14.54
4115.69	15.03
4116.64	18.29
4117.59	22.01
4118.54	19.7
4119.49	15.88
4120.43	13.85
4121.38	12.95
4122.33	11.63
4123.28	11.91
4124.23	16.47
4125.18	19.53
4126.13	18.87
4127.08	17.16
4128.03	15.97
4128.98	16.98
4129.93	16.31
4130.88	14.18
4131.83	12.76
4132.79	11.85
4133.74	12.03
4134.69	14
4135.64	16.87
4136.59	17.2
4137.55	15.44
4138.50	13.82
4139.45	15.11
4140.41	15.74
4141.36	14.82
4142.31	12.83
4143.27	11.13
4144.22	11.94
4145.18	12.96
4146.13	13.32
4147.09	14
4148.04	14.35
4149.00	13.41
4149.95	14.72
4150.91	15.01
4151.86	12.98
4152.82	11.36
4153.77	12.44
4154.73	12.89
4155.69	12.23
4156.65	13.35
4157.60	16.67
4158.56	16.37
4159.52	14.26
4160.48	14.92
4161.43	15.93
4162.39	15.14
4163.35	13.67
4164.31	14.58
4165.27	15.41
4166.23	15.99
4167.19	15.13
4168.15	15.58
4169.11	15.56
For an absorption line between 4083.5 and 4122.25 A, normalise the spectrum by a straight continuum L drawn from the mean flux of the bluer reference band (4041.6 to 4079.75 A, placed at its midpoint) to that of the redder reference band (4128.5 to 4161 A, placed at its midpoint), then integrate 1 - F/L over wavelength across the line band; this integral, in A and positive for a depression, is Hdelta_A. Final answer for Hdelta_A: -2.9 A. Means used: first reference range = 14.6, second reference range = 14.1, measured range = 15.4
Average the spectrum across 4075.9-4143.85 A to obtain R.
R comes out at 15.3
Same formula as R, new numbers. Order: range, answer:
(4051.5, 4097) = 15.3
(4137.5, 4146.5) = 13.6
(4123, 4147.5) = 14.8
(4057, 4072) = 14.6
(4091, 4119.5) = 15.2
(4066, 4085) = 15.7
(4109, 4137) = 15.4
